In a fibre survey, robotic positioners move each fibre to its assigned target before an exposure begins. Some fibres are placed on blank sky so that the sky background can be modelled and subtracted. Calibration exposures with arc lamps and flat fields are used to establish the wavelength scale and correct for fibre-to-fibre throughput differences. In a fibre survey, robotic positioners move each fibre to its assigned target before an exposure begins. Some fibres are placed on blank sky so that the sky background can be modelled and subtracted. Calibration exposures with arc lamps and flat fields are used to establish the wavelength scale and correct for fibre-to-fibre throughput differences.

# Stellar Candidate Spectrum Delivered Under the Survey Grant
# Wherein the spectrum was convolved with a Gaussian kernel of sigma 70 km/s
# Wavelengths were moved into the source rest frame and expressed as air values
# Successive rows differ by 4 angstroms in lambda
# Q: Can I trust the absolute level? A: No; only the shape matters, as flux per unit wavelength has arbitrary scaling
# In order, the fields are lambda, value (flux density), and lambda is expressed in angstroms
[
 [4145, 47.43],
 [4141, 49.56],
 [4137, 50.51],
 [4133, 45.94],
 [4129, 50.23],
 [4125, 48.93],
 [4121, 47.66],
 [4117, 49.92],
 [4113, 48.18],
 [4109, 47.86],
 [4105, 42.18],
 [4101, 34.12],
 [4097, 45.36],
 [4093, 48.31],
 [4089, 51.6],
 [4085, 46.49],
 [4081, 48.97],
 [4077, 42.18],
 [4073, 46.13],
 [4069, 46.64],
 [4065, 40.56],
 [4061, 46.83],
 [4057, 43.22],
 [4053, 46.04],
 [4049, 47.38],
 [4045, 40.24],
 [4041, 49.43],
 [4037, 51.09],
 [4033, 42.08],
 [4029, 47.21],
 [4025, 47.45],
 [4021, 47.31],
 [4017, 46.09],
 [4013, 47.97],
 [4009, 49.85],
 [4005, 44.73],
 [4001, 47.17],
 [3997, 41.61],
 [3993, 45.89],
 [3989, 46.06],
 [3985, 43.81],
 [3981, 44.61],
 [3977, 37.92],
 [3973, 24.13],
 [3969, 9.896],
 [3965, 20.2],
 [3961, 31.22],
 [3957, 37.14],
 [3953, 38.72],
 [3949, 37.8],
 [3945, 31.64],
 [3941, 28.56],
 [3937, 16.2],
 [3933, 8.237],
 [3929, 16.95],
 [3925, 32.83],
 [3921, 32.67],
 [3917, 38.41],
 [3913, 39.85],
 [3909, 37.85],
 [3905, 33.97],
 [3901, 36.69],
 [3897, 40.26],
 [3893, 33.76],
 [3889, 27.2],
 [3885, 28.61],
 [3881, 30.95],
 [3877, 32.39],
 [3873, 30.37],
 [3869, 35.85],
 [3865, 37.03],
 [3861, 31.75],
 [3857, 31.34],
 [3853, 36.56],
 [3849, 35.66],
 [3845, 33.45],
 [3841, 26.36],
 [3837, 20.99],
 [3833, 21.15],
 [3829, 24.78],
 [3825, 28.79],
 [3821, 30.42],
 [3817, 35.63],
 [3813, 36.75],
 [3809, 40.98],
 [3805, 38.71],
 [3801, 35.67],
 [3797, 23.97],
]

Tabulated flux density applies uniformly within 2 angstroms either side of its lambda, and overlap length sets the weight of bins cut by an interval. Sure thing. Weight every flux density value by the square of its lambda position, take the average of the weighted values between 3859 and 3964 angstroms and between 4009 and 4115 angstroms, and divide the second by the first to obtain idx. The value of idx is 1.56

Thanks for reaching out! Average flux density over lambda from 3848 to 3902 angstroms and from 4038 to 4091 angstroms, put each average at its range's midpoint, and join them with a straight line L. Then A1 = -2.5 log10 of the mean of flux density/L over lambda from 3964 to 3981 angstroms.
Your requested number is 0.477 mag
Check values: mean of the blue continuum 33.4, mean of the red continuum 45.9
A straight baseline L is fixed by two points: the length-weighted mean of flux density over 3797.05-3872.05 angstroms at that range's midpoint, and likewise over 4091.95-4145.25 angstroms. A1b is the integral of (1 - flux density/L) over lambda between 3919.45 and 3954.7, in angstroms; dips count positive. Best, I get 9.9 angstroms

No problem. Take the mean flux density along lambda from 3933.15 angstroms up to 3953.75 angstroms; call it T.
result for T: 28.1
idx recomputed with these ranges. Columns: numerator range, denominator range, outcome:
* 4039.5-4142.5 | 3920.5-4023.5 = 1.40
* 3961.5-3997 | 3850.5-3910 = 1.08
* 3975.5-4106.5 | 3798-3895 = 1.58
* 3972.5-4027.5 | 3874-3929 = 1.39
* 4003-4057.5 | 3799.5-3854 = 1.63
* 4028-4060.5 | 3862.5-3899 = 1.51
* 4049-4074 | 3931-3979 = 1.77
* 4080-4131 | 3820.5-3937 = 1.71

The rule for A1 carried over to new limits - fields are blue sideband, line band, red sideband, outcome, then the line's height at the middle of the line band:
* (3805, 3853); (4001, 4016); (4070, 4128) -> -0.151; 41.2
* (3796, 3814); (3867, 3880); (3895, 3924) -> 0.120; 36.5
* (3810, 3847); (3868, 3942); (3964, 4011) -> 0.094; 33.5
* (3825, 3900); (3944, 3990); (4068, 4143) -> 0.138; 37.9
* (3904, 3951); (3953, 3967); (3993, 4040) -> 0.154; 35.7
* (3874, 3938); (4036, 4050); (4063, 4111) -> -0.128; 41.5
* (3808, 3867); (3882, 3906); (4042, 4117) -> 0.042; 34.6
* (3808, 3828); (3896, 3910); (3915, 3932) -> -0.231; 29.9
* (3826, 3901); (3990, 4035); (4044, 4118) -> -0.131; 40.9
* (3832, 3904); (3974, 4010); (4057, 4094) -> -0.089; 40.4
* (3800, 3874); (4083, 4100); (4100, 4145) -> -0.038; 45.5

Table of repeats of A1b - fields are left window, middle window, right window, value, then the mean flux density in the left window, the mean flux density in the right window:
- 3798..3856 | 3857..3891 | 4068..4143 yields 2.5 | 31.7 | 46.9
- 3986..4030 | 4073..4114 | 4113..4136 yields 2.1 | 46.4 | 48.6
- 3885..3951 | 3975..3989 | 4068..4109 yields -2.5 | 30.7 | 45.3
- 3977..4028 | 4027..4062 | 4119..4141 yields 0.6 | 45.8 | 48.7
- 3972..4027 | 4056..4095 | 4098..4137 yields -0.5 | 44.3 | 46.3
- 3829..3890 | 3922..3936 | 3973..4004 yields 6.4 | 30.5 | 42.6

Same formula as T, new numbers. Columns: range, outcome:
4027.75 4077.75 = 45.4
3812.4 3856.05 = 29.9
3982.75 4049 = 46.2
